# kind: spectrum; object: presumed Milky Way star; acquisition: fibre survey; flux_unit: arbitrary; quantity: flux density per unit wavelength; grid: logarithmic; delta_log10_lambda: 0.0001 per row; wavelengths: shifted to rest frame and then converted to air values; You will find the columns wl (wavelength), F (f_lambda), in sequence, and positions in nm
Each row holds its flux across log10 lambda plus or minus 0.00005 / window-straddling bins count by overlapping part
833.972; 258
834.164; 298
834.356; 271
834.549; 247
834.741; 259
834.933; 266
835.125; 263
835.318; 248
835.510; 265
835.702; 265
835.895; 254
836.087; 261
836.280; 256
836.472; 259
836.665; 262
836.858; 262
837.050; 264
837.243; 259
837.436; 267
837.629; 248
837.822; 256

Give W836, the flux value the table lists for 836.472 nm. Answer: 259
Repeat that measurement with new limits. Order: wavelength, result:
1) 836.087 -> 261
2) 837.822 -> 256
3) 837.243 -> 259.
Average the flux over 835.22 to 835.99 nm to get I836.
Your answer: 258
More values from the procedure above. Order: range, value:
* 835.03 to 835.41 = 255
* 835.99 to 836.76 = 260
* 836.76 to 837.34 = 262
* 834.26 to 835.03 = 261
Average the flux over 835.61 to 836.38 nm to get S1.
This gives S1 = 259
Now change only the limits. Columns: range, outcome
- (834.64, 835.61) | 260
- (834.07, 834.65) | 272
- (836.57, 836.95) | 262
